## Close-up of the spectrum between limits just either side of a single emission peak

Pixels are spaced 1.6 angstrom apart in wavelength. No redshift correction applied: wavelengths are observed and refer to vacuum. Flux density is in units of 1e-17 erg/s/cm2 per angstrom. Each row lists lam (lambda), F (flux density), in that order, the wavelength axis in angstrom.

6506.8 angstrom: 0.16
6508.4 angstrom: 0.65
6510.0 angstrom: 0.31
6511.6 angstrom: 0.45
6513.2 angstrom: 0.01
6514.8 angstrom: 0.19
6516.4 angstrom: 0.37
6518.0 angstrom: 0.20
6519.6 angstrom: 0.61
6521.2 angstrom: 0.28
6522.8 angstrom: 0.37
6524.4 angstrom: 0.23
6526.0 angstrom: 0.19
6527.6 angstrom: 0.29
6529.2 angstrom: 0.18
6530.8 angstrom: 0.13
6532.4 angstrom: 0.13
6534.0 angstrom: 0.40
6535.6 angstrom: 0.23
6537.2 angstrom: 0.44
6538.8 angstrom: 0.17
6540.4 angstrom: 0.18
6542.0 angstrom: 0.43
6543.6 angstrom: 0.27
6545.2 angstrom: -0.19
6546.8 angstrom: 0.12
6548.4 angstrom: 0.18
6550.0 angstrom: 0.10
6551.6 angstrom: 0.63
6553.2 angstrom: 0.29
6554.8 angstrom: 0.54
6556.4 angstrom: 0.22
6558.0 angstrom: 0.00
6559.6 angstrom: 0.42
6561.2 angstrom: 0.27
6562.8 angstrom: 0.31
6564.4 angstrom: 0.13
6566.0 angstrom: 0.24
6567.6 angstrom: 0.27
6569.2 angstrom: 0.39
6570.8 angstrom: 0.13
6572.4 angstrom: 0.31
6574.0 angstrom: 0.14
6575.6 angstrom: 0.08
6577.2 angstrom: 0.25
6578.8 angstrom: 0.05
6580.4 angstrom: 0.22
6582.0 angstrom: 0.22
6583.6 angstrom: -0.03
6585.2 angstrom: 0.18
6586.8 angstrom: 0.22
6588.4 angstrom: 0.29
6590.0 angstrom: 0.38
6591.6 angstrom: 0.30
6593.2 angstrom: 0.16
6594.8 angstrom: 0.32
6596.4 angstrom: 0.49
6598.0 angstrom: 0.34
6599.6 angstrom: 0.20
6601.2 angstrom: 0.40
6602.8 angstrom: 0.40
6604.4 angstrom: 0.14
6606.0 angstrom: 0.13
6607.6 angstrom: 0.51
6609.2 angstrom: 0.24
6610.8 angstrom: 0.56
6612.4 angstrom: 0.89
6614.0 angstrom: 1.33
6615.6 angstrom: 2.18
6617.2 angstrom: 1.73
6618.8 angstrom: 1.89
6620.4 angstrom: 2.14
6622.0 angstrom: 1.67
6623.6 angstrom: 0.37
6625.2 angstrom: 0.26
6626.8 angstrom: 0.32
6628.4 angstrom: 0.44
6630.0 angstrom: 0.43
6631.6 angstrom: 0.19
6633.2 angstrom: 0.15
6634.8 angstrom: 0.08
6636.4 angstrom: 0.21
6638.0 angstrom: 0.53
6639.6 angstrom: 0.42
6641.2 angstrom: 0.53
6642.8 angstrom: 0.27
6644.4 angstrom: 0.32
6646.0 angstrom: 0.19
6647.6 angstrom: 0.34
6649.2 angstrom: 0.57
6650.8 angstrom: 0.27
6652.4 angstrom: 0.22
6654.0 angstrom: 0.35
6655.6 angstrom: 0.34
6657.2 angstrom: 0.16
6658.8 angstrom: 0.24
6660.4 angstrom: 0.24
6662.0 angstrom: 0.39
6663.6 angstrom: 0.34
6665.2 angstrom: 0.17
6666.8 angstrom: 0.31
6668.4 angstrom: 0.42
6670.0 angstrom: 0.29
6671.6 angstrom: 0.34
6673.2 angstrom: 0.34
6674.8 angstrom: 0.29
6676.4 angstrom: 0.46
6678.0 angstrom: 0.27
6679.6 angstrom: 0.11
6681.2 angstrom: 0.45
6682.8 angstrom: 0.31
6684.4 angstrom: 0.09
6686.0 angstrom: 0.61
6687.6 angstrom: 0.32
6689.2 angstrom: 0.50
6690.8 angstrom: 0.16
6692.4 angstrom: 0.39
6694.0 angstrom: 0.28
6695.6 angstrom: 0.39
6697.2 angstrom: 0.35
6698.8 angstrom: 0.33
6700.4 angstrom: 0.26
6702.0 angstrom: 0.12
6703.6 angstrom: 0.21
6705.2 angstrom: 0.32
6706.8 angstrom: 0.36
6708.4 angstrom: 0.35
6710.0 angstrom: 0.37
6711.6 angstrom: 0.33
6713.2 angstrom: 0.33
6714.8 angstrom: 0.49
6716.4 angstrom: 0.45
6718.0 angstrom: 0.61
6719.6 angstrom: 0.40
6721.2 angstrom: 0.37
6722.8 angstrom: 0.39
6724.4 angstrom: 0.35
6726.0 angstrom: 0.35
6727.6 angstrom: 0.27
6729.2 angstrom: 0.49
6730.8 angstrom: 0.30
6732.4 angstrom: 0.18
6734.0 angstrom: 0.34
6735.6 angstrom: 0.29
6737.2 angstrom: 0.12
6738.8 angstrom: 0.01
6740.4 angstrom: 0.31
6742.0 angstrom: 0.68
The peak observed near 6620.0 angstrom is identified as [O II]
